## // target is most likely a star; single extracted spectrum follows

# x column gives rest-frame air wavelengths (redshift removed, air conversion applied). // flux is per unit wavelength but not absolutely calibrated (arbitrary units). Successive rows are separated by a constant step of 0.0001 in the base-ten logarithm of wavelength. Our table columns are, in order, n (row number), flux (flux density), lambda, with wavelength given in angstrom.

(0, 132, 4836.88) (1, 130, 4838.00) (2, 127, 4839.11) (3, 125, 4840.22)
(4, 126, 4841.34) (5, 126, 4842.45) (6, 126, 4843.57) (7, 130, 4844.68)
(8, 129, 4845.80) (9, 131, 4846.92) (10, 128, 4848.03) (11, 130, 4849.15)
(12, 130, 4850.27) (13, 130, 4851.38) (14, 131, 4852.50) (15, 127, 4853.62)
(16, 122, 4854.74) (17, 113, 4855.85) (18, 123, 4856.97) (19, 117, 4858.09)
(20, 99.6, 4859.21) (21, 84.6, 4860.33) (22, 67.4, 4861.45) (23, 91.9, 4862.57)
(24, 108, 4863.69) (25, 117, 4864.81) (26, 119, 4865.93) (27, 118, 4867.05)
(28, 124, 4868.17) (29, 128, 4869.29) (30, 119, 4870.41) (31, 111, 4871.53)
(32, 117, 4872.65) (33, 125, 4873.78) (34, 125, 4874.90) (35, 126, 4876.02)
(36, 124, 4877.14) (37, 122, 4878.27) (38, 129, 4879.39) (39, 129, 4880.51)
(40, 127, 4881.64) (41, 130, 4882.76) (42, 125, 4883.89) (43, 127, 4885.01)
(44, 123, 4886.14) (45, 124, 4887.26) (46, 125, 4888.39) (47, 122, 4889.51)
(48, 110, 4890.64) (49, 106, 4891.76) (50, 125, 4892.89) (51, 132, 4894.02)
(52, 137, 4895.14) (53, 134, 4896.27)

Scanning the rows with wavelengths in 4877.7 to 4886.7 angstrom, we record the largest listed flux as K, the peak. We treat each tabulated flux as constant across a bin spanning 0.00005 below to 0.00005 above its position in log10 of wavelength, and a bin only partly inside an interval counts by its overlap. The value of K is 130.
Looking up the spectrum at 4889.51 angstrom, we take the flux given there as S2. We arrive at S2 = 122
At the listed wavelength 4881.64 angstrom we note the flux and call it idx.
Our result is 127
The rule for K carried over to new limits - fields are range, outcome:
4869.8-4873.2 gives 119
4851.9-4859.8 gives 131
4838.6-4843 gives 127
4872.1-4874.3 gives 125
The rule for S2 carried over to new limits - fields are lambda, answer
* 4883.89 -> 125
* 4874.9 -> 125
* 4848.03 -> 128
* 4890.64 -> 110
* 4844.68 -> 130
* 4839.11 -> 127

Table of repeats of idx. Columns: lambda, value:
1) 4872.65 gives 117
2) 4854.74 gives 122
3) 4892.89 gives 125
